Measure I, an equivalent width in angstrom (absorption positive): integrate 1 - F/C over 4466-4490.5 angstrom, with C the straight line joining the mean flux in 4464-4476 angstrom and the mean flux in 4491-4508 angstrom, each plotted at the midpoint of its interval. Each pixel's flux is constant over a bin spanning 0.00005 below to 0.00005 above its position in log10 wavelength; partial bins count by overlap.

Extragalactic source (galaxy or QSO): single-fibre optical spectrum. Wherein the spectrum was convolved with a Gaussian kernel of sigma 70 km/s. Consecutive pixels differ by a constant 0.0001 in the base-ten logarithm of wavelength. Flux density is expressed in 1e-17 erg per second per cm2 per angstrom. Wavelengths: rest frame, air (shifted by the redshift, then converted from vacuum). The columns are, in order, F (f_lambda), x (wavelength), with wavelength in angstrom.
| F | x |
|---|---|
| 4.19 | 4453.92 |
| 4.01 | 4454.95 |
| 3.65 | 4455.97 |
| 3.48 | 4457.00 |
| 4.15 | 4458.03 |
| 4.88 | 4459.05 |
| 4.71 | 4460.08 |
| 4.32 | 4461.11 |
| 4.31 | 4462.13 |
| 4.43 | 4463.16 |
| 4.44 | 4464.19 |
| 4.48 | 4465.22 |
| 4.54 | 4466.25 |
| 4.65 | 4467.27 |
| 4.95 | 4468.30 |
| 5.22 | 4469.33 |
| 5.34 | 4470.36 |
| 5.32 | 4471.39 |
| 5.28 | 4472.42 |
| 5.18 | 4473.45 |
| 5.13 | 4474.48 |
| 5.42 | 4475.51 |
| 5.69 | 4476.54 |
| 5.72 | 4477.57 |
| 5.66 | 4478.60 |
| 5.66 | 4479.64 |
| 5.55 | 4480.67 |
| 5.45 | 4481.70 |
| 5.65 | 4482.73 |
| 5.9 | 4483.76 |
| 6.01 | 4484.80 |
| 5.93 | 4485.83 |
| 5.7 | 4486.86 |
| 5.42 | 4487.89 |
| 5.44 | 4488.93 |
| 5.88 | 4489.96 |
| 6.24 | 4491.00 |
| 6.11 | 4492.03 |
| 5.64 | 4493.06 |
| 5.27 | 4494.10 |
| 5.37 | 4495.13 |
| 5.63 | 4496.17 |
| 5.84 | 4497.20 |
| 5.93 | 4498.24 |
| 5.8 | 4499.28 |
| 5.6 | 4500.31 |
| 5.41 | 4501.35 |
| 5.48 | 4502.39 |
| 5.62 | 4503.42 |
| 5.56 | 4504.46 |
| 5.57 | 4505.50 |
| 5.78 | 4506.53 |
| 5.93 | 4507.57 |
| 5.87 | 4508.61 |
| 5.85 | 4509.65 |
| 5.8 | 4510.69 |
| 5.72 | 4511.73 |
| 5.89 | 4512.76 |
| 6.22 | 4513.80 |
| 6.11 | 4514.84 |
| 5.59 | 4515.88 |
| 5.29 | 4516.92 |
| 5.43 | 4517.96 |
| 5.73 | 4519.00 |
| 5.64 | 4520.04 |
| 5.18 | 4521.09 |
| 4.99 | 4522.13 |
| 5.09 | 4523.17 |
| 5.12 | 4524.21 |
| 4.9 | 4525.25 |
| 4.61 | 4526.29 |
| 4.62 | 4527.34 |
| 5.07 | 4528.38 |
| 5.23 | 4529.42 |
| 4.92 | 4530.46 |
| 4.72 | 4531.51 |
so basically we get -1.2 angstrom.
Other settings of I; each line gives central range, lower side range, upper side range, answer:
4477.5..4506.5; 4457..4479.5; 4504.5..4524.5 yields -2.21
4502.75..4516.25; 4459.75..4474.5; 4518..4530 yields -2.05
